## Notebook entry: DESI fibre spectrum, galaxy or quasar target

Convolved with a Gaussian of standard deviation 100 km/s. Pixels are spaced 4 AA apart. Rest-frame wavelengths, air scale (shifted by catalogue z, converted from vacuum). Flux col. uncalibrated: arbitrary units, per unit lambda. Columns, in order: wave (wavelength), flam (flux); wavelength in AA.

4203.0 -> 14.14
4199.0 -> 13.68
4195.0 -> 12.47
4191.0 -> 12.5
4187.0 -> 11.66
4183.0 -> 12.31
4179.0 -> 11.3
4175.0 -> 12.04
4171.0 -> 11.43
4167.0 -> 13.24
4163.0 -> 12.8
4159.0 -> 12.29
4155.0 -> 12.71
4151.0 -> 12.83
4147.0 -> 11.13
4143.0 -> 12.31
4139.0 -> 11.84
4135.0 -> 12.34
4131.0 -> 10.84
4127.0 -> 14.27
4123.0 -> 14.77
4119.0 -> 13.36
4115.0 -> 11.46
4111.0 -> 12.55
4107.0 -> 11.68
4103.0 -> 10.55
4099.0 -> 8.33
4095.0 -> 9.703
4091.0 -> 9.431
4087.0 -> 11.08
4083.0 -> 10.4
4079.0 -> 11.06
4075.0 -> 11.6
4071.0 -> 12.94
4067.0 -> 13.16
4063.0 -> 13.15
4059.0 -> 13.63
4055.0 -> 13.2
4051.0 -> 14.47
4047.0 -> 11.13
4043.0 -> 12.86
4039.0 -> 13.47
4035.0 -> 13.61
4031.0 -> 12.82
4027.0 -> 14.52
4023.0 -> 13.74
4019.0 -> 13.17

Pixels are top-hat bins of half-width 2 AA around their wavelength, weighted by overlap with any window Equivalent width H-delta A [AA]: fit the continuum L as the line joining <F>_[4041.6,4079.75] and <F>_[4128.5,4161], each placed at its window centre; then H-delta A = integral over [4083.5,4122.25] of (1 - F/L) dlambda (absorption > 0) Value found 4.4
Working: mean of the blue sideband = 12.8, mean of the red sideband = 12.1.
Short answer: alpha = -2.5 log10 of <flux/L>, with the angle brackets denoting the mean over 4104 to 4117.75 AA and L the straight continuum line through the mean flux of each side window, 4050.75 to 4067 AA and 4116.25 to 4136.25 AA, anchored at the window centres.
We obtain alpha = 0.11 mag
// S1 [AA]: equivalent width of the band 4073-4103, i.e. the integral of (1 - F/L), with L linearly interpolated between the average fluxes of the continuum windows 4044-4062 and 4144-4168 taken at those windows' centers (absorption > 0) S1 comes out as 6.13 AA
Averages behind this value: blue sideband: 13.1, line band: 10.3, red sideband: 12.5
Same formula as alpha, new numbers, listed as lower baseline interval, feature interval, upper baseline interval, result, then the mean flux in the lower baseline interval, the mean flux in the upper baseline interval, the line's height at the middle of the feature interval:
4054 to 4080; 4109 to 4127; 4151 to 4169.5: -0.04 mag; 12.7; 12.7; 12.7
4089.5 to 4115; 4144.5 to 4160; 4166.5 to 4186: -0.07 mag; 10.5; 12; 11.5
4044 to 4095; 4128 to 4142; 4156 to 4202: 0.03 mag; 12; 12.4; 12.2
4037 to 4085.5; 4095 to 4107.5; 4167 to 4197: 0.24 mag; 12.6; 12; 12.4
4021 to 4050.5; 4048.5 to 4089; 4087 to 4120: -0.03 mag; 13.2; 10.8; 12.1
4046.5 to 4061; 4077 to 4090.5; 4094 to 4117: 0.11 mag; 13.3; 10.8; 11.8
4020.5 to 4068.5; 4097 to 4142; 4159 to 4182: 0.05 mag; 13.3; 12.2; 12.6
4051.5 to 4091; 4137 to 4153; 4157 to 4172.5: 0.03 mag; 12.2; 12.5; 12.4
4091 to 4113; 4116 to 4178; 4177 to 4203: -0.10 mag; 10.5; 12.5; 11.5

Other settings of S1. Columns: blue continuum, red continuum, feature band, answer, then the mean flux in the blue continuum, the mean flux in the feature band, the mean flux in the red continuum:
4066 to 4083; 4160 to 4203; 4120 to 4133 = -1.2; 11.9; 13.3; 12.4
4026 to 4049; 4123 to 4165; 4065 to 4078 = 0.4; 13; 12.5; 12.5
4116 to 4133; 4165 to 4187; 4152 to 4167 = -0.4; 13.2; 12.7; 12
